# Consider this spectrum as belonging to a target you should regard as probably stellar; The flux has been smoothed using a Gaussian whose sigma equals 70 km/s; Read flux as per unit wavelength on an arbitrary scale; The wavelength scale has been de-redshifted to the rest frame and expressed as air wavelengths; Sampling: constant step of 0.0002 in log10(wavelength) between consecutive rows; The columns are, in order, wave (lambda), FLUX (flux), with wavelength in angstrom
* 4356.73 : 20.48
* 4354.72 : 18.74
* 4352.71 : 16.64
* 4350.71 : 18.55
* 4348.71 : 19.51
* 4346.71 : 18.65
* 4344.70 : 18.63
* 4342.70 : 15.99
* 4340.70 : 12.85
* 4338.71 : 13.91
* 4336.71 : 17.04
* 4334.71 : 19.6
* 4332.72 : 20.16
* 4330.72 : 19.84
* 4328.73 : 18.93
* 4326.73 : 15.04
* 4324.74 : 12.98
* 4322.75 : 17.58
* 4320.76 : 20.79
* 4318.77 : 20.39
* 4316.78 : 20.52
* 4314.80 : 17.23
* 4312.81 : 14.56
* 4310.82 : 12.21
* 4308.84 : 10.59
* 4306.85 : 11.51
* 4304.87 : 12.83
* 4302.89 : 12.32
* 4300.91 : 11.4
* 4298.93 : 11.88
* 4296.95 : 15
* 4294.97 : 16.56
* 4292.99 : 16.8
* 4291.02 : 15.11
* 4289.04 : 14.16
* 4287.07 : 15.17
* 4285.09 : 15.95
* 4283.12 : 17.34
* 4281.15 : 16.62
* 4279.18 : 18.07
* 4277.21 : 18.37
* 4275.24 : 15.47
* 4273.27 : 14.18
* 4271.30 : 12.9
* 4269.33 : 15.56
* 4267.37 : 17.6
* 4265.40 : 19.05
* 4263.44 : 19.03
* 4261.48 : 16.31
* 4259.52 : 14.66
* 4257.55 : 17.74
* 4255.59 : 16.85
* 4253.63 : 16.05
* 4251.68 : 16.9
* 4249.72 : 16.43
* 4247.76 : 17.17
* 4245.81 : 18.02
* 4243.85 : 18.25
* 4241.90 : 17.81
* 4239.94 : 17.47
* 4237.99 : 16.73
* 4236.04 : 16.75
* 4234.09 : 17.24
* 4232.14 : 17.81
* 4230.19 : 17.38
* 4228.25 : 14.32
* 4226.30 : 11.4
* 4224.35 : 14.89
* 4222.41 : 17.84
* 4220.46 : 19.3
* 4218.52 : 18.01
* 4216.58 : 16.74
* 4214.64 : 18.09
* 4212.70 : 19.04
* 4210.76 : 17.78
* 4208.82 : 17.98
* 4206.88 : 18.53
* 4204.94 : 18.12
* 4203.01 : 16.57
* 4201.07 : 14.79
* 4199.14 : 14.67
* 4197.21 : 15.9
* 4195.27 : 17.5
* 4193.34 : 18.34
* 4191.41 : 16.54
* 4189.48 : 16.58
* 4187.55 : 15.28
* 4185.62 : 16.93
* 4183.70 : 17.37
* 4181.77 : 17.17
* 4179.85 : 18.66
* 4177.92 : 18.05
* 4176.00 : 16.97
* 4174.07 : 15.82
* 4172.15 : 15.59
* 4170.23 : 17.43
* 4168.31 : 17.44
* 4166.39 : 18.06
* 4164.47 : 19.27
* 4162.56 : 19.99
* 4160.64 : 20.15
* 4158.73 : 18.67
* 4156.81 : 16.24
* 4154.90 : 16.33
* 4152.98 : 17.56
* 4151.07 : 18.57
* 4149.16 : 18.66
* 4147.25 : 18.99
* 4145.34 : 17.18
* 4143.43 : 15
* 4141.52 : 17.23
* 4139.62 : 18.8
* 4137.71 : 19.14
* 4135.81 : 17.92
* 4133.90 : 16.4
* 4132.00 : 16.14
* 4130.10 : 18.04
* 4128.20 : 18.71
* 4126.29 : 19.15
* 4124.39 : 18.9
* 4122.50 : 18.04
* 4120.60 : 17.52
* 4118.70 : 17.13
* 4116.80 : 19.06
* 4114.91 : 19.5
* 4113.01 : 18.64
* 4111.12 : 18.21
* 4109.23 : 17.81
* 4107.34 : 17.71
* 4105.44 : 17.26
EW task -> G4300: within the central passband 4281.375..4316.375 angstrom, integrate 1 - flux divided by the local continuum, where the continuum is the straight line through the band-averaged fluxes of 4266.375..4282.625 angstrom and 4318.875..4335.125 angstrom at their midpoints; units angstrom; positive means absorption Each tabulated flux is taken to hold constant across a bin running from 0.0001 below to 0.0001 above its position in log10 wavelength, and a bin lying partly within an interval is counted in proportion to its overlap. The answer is 5.6 angstrom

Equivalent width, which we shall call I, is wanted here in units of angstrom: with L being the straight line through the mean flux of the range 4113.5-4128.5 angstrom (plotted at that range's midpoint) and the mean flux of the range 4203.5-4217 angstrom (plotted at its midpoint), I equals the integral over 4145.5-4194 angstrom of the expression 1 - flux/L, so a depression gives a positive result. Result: 1.7 angstrom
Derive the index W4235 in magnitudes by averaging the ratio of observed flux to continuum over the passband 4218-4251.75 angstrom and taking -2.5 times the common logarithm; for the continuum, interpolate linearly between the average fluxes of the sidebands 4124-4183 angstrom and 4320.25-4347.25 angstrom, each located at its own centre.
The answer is 0.042 mag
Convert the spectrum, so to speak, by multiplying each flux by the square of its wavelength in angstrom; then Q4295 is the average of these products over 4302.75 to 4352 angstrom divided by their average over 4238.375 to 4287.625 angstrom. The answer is 1.0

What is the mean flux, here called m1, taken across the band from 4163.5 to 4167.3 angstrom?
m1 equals 18.7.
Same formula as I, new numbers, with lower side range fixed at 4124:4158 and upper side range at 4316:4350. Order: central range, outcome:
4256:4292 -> 2.94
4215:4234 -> 1.32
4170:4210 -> 1.87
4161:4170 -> -0.49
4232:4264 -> 1.18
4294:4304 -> 2.45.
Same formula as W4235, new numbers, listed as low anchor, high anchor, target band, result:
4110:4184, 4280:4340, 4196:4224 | -0.016 mag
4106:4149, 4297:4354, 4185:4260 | 0.013 mag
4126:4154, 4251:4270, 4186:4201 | 0.072 mag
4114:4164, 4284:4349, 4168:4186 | 0.028 mag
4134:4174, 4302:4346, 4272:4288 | 0.018 mag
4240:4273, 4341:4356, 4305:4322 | 0.108 mag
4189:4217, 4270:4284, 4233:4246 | -0.050 mag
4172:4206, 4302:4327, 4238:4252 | -0.085 mag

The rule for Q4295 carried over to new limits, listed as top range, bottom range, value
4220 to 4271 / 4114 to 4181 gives 0.98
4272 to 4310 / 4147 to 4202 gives 0.89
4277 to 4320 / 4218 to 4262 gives 0.93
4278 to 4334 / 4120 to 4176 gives 0.96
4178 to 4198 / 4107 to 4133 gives 0.97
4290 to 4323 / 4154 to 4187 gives 0.91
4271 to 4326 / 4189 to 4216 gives 0.93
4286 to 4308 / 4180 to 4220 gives 0.85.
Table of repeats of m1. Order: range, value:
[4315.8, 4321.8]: 20.5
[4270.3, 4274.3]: 13.5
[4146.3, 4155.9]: 18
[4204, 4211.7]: 18.1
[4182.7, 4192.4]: 16.5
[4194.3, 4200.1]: 16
